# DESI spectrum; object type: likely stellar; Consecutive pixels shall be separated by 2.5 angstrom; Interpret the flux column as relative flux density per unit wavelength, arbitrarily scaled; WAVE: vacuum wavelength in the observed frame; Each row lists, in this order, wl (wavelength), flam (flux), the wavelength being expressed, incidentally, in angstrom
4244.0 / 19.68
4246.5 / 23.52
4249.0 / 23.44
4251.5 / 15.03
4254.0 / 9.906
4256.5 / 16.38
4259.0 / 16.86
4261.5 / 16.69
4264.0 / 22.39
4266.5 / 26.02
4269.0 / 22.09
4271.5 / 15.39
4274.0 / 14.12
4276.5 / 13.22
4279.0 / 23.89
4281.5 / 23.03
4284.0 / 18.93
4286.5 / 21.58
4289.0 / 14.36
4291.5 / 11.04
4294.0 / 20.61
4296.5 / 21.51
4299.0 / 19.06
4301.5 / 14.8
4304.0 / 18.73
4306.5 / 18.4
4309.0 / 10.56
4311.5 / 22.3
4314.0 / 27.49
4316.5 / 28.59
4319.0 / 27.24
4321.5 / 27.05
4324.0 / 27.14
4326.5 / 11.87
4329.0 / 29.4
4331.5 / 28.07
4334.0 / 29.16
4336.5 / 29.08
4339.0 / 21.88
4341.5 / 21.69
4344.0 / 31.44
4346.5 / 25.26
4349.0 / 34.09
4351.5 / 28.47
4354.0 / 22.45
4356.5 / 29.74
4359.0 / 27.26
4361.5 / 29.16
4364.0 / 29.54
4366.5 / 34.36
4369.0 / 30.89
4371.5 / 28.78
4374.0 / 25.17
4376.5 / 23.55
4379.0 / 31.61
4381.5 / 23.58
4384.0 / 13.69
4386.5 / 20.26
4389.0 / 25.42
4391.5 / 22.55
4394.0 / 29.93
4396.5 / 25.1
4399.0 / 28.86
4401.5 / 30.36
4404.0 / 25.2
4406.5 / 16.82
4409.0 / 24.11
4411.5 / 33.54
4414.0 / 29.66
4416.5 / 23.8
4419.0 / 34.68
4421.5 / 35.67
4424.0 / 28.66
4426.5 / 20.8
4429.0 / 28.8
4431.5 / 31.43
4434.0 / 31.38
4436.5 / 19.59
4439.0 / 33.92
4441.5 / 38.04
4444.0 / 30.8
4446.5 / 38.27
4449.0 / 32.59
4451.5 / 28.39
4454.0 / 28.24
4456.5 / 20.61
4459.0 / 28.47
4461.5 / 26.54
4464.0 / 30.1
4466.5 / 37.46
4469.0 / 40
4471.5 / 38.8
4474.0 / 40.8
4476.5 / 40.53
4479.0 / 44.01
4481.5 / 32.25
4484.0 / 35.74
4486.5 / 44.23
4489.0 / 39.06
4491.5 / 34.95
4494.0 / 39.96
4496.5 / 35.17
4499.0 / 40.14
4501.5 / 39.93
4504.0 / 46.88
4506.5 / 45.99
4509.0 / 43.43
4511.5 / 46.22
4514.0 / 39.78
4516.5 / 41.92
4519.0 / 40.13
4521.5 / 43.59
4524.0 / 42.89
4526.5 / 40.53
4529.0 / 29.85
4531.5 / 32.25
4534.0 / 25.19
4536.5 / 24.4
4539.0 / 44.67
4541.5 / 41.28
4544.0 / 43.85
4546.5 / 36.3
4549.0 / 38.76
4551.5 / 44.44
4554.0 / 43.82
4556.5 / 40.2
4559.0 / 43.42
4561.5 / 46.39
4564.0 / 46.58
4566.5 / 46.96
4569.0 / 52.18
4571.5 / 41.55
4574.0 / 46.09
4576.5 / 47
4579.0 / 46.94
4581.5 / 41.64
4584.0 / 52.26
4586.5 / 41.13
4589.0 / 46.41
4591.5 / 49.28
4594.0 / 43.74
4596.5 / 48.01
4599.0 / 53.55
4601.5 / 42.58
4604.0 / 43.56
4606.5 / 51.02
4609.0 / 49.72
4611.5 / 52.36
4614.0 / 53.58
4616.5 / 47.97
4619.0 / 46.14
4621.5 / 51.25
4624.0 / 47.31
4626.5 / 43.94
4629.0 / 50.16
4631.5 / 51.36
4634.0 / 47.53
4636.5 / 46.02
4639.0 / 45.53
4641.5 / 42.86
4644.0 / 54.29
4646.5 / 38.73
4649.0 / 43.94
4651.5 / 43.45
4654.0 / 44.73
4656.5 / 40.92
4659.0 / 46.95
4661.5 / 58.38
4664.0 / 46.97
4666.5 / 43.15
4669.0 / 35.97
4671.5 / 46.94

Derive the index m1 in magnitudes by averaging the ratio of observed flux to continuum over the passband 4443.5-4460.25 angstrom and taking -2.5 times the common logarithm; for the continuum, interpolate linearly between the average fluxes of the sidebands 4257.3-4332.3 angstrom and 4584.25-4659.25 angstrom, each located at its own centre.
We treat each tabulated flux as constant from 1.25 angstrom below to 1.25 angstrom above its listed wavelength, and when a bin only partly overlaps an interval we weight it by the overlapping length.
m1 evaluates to 0.12 mag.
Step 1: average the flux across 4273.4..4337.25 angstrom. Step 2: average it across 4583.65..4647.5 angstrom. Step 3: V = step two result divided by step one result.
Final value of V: 2.25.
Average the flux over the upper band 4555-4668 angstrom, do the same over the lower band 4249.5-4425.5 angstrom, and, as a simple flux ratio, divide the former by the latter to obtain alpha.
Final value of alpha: 2.0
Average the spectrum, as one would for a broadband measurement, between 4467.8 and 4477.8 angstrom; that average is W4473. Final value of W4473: 40.1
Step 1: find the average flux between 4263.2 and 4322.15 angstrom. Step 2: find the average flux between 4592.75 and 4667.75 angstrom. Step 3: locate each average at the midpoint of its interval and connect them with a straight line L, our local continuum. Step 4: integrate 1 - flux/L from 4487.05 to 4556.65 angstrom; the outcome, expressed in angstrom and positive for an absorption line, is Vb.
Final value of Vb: -1.9 angstrom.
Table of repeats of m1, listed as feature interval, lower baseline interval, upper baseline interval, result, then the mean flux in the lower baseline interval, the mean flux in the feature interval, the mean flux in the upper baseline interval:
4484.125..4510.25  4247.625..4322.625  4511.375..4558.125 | -0.14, 19.4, 40.7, 38.8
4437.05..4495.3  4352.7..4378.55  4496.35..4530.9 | 0.07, 28.2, 34.8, 41.2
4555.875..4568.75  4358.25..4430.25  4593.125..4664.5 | -0.10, 27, 45.5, 47.5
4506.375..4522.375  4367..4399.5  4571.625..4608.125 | -0.11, 25.5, 42.8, 46.5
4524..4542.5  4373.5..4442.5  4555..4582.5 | 0.19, 27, 34.5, 45.4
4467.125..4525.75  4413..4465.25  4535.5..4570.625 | -0.13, 29.5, 40.7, 42.5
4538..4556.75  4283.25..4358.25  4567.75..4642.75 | 0.02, 23.1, 41.7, 47.4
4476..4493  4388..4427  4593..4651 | -0.12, 27.3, 38.6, 47.6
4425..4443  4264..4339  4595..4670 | 0.09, 21.2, 29.2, 47.1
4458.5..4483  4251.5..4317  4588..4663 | -0.05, 18.6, 36.1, 47.5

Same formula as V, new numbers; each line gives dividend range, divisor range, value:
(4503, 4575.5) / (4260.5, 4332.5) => 2.02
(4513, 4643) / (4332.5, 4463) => 1.59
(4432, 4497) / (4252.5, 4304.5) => 1.89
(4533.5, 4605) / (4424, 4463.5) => 1.50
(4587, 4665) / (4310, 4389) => 1.80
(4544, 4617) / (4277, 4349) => 2.06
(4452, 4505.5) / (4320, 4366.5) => 1.34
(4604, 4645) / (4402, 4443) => 1.70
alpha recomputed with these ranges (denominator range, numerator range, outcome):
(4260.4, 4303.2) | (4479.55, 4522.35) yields 2.16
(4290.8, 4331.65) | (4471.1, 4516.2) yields 1.90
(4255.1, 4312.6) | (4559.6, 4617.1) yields 2.59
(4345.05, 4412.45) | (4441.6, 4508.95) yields 1.36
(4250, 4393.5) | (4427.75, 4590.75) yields 1.70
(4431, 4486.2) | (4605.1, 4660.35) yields 1.42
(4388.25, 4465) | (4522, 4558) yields 1.33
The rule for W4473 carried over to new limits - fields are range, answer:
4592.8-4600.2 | 48.4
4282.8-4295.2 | 17.3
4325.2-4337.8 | 25.5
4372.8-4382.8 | 25.9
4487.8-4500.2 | 37.8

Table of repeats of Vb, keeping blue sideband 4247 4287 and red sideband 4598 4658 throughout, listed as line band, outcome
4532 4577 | -0.1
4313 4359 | -4.9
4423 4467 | 4.3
